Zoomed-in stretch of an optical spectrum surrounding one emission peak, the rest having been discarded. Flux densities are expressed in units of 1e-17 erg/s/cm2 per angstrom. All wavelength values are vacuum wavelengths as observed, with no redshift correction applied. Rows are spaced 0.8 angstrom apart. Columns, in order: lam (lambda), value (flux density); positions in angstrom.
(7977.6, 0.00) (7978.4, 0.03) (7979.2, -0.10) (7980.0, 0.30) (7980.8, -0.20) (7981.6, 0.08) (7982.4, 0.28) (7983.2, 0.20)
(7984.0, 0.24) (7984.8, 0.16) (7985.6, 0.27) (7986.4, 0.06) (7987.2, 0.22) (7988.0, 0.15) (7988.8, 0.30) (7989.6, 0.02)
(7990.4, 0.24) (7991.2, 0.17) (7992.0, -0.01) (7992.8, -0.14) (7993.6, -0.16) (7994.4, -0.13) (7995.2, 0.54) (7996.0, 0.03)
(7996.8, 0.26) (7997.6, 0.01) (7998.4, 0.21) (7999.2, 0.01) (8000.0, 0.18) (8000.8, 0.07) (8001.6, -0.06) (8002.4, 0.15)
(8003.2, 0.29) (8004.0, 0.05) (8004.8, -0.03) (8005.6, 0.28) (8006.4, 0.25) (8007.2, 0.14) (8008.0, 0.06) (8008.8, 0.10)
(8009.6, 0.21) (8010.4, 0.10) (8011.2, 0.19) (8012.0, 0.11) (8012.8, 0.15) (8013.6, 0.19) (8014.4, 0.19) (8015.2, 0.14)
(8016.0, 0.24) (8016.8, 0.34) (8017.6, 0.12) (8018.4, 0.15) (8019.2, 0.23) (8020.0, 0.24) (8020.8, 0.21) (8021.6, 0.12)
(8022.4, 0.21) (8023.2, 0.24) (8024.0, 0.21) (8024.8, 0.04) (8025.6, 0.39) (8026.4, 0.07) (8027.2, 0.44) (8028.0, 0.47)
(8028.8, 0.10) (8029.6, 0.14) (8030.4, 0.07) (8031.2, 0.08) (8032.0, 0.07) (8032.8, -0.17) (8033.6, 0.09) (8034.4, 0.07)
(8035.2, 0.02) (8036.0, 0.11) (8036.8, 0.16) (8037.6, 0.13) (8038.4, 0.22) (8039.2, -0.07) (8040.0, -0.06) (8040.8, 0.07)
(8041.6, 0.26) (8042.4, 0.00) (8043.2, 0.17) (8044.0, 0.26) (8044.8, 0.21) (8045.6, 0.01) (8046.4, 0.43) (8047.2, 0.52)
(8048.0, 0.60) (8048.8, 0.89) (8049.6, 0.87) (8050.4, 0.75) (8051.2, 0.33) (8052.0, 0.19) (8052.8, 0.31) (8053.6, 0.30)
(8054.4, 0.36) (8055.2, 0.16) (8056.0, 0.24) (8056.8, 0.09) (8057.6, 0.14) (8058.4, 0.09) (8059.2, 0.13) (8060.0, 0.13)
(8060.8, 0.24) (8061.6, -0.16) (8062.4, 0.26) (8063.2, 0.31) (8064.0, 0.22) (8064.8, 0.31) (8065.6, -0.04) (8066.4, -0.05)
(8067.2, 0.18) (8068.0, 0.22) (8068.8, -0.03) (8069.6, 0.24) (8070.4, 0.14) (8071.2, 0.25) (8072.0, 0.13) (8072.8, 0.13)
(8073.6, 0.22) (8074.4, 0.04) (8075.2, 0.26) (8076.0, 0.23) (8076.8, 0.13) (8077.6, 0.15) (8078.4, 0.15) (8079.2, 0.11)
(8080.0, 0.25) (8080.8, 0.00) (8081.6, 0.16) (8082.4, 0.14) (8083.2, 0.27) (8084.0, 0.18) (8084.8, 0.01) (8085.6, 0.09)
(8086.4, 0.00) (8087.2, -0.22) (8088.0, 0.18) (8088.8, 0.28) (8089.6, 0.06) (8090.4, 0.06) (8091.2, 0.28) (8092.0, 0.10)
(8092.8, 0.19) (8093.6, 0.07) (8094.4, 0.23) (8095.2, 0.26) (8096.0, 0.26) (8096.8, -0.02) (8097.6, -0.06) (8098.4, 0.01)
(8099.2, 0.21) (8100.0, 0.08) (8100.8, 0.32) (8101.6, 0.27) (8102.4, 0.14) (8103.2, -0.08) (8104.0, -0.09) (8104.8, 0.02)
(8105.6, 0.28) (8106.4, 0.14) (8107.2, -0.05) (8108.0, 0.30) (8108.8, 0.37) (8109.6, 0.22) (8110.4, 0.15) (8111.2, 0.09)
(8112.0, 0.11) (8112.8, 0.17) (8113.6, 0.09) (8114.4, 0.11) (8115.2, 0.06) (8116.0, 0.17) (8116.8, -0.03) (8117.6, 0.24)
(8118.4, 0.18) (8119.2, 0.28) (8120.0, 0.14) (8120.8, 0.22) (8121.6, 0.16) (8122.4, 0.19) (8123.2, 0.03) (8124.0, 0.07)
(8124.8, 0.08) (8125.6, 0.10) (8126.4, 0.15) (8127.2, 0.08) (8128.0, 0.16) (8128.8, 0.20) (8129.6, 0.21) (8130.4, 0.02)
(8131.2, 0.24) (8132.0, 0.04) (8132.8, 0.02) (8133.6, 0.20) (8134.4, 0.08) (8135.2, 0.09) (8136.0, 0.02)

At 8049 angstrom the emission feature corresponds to Hgamma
